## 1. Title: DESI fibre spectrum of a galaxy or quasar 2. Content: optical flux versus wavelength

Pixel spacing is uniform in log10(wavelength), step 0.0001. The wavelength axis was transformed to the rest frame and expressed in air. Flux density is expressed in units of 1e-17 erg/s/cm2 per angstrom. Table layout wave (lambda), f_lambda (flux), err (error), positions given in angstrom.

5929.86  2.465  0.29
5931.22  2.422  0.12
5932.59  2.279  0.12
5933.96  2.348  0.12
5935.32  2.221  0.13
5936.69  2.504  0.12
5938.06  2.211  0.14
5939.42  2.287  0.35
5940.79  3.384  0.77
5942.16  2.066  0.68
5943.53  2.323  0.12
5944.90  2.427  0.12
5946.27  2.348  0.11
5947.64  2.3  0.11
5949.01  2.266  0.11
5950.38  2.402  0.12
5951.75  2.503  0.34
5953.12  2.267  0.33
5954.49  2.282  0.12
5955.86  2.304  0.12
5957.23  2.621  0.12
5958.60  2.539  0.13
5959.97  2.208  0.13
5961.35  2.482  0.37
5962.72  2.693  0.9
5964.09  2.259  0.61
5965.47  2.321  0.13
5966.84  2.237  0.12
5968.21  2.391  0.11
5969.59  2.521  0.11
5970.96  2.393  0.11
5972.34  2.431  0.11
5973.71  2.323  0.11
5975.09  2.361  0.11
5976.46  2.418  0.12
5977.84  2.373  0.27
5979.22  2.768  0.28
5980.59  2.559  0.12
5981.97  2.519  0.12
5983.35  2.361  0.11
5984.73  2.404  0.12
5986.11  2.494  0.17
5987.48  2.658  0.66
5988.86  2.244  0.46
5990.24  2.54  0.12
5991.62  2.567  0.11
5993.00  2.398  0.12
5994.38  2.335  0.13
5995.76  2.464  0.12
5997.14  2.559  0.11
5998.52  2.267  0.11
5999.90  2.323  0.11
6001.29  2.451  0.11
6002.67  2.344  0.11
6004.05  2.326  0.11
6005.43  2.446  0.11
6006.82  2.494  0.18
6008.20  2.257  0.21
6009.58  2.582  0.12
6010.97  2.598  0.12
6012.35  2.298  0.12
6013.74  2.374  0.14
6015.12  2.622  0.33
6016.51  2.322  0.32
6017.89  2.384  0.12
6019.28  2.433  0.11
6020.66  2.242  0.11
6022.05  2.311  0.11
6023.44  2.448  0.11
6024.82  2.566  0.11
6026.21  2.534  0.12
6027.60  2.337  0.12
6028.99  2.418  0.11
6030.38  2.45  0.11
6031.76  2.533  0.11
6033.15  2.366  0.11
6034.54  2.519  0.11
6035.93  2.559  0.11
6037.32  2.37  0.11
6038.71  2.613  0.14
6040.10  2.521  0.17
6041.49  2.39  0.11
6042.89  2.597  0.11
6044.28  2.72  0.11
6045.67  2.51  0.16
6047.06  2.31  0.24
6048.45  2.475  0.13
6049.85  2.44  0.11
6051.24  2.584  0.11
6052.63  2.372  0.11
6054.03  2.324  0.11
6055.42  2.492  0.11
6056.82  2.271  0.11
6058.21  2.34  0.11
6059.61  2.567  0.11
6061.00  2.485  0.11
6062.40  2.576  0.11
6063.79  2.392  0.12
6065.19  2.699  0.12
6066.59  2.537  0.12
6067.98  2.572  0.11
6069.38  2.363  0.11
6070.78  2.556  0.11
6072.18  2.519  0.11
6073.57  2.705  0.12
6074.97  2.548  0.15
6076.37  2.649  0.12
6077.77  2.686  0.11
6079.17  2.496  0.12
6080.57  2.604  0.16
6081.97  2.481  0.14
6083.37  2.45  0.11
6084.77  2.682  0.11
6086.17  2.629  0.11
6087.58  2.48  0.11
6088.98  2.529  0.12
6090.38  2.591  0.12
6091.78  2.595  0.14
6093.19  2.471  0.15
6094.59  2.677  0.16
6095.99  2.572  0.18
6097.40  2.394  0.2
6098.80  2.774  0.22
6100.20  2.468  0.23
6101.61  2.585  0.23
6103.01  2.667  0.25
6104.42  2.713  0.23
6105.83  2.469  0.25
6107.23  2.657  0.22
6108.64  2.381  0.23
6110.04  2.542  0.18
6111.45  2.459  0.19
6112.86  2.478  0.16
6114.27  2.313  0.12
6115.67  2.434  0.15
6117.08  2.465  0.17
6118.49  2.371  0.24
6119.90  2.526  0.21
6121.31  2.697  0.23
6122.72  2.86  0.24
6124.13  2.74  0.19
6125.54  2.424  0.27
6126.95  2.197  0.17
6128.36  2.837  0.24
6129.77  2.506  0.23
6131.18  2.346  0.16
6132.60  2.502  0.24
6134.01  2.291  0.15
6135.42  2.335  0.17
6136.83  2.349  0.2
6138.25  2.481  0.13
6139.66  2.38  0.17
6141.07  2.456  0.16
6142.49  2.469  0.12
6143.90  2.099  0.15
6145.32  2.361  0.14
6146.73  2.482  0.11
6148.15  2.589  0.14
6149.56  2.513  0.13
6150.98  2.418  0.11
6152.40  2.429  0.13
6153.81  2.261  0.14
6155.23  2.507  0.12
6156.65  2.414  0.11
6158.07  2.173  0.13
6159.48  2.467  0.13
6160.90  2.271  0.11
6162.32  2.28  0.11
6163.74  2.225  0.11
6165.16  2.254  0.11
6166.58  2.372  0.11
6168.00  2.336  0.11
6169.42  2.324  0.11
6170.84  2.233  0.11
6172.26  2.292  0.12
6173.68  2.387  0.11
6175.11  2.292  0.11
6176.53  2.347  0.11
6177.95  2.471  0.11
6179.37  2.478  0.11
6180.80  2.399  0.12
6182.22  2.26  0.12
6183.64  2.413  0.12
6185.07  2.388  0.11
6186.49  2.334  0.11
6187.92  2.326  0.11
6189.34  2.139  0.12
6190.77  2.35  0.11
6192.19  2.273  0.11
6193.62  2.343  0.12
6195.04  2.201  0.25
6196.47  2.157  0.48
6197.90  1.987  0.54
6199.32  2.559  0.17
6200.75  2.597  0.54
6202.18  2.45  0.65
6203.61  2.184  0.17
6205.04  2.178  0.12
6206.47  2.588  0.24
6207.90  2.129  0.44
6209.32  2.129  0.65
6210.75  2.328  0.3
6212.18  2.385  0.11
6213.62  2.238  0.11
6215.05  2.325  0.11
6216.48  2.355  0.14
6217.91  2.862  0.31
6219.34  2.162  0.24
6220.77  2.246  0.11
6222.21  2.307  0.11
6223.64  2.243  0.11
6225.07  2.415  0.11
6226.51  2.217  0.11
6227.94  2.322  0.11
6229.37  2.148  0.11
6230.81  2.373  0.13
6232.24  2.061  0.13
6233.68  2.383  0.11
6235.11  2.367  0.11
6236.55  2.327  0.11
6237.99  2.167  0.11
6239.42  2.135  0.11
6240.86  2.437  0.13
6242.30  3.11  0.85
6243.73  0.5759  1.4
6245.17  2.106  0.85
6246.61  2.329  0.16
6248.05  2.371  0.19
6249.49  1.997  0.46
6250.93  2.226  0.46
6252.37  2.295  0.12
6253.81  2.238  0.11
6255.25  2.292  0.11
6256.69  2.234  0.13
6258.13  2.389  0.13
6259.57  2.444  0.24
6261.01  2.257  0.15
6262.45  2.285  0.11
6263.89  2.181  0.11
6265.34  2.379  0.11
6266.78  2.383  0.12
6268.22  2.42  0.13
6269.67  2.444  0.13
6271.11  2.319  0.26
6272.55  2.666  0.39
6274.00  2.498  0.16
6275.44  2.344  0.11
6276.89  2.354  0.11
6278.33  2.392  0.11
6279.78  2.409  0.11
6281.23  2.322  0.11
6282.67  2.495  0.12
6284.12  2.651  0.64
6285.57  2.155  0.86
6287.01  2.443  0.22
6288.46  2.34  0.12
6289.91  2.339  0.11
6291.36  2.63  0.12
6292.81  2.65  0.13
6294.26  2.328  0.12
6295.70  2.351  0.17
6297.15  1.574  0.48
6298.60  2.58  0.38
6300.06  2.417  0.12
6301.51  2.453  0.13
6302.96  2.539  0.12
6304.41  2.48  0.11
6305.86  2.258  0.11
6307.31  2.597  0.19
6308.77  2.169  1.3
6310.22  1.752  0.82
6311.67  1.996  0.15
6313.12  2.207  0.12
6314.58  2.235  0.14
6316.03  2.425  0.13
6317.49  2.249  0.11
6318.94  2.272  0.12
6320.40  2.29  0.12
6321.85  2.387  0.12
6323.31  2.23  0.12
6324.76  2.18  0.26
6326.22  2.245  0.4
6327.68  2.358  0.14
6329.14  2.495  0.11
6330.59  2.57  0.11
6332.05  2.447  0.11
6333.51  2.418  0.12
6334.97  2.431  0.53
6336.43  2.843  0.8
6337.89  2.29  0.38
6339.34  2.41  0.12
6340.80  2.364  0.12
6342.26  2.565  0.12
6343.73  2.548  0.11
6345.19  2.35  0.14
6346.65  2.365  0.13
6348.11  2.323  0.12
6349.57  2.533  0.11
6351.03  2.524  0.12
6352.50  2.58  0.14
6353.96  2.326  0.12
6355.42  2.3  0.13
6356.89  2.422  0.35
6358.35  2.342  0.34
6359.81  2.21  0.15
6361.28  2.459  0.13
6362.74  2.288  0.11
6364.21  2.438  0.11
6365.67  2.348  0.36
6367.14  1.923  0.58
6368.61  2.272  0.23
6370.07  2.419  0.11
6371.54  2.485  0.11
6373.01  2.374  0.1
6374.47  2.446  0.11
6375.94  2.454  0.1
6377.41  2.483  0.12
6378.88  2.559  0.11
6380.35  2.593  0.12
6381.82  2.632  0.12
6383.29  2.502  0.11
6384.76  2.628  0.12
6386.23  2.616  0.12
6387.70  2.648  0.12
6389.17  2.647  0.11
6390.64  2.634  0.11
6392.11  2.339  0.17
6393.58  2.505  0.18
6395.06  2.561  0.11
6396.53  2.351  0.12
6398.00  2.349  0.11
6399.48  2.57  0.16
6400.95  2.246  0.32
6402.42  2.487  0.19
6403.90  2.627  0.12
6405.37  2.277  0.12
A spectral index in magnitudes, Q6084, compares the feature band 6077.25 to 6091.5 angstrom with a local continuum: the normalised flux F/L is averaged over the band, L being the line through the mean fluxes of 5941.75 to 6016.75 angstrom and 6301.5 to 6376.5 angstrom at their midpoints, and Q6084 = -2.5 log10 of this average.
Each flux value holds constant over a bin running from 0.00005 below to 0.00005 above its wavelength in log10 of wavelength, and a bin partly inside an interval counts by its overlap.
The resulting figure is -0.072 mag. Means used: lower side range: 2.41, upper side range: 2.36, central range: 2.56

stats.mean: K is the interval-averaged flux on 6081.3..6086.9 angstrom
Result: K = 2.56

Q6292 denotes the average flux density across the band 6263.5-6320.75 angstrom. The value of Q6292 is 2.35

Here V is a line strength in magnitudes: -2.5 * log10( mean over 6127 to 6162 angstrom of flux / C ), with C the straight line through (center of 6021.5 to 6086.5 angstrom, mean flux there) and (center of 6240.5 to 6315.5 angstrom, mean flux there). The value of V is 0.01 mag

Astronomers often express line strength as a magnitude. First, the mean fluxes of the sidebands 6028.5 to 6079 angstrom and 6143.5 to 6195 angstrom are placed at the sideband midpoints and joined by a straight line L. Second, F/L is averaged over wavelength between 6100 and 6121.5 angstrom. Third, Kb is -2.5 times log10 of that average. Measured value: -0.04 mag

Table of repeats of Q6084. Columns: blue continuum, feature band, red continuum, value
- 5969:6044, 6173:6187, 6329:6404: 0.032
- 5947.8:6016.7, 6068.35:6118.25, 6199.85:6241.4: -0.076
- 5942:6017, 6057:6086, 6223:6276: -0.077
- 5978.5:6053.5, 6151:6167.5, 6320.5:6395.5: 0.050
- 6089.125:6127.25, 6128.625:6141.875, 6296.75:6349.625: 0.043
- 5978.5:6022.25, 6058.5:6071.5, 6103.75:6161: -0.032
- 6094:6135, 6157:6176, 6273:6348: 0.083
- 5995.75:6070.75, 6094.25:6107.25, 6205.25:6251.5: -0.091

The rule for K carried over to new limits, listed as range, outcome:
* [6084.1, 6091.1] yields 2.58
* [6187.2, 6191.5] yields 2.27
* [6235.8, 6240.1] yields 2.21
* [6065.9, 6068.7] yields 2.56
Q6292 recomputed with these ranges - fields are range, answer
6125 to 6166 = 2.39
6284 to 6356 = 2.37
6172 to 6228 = 2.33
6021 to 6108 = 2.52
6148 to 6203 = 2.34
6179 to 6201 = 2.32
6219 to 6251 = 2.22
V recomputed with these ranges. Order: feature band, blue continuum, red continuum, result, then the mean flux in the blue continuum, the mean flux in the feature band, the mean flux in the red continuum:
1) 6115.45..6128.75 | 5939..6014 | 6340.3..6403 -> -0.053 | 2.43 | 2.55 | 2.44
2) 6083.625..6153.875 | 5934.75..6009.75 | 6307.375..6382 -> -0.045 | 2.42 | 2.5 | 2.37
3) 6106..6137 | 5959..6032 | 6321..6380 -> -0.032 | 2.43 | 2.49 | 2.4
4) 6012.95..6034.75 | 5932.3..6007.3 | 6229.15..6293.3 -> -0.013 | 2.42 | 2.43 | 2.32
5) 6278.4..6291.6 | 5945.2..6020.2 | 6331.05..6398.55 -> 0.014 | 2.42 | 2.41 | 2.45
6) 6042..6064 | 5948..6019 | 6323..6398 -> -0.019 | 2.42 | 2.47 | 2.44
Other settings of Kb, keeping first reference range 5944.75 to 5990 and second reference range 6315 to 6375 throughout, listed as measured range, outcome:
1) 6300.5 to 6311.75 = 0.04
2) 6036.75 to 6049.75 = -0.04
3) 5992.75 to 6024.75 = 0.00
